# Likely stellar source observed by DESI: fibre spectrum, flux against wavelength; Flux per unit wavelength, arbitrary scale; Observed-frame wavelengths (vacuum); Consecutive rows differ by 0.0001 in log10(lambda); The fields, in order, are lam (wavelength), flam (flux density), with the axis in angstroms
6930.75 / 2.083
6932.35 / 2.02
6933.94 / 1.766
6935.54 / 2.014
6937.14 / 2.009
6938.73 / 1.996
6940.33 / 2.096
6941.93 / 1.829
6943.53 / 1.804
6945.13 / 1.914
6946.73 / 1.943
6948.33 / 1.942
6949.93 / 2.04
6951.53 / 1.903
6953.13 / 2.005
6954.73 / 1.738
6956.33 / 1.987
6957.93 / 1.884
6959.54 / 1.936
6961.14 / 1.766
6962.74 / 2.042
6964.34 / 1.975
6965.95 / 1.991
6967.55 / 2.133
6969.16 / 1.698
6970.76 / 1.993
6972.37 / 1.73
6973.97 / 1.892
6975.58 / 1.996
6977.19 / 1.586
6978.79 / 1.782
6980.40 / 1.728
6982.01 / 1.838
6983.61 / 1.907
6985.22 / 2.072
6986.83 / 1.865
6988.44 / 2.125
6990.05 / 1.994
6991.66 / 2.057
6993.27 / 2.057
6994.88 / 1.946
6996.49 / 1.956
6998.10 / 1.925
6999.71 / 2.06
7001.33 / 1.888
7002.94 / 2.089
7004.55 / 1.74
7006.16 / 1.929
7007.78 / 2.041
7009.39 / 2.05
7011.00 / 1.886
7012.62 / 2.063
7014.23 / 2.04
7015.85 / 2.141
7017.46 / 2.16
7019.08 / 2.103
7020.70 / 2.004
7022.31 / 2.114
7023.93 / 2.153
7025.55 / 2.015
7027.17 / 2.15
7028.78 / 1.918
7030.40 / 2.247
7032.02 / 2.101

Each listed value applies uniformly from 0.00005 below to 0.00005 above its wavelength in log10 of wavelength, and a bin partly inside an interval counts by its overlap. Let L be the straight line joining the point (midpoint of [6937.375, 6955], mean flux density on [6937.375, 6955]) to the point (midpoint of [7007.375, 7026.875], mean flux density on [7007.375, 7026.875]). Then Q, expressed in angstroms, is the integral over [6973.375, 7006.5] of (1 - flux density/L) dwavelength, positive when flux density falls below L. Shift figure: 1.5 angstroms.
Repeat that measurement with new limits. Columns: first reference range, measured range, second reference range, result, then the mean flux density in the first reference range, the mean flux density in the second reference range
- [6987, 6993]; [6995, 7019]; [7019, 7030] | 0.6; 2.04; 2.07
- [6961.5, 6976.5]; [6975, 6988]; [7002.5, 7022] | 0.7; 1.93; 2.02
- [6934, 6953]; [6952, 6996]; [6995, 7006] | 0.7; 1.95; 1.94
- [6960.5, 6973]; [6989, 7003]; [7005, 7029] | 0.0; 1.92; 2.05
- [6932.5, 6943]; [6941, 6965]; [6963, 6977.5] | 0.2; 1.95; 1.9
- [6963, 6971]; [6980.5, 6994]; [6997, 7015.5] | 0.0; 1.96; 1.98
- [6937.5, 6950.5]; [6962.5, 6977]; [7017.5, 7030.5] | 0.5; 1.95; 2.08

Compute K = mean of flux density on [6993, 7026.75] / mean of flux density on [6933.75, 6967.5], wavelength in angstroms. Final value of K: 1.0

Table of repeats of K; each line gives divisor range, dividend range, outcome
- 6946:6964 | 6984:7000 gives 1.04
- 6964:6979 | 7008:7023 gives 1.10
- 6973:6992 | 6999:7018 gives 1.06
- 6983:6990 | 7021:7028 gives 1.05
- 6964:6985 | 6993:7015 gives 1.06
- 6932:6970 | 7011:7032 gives 1.08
